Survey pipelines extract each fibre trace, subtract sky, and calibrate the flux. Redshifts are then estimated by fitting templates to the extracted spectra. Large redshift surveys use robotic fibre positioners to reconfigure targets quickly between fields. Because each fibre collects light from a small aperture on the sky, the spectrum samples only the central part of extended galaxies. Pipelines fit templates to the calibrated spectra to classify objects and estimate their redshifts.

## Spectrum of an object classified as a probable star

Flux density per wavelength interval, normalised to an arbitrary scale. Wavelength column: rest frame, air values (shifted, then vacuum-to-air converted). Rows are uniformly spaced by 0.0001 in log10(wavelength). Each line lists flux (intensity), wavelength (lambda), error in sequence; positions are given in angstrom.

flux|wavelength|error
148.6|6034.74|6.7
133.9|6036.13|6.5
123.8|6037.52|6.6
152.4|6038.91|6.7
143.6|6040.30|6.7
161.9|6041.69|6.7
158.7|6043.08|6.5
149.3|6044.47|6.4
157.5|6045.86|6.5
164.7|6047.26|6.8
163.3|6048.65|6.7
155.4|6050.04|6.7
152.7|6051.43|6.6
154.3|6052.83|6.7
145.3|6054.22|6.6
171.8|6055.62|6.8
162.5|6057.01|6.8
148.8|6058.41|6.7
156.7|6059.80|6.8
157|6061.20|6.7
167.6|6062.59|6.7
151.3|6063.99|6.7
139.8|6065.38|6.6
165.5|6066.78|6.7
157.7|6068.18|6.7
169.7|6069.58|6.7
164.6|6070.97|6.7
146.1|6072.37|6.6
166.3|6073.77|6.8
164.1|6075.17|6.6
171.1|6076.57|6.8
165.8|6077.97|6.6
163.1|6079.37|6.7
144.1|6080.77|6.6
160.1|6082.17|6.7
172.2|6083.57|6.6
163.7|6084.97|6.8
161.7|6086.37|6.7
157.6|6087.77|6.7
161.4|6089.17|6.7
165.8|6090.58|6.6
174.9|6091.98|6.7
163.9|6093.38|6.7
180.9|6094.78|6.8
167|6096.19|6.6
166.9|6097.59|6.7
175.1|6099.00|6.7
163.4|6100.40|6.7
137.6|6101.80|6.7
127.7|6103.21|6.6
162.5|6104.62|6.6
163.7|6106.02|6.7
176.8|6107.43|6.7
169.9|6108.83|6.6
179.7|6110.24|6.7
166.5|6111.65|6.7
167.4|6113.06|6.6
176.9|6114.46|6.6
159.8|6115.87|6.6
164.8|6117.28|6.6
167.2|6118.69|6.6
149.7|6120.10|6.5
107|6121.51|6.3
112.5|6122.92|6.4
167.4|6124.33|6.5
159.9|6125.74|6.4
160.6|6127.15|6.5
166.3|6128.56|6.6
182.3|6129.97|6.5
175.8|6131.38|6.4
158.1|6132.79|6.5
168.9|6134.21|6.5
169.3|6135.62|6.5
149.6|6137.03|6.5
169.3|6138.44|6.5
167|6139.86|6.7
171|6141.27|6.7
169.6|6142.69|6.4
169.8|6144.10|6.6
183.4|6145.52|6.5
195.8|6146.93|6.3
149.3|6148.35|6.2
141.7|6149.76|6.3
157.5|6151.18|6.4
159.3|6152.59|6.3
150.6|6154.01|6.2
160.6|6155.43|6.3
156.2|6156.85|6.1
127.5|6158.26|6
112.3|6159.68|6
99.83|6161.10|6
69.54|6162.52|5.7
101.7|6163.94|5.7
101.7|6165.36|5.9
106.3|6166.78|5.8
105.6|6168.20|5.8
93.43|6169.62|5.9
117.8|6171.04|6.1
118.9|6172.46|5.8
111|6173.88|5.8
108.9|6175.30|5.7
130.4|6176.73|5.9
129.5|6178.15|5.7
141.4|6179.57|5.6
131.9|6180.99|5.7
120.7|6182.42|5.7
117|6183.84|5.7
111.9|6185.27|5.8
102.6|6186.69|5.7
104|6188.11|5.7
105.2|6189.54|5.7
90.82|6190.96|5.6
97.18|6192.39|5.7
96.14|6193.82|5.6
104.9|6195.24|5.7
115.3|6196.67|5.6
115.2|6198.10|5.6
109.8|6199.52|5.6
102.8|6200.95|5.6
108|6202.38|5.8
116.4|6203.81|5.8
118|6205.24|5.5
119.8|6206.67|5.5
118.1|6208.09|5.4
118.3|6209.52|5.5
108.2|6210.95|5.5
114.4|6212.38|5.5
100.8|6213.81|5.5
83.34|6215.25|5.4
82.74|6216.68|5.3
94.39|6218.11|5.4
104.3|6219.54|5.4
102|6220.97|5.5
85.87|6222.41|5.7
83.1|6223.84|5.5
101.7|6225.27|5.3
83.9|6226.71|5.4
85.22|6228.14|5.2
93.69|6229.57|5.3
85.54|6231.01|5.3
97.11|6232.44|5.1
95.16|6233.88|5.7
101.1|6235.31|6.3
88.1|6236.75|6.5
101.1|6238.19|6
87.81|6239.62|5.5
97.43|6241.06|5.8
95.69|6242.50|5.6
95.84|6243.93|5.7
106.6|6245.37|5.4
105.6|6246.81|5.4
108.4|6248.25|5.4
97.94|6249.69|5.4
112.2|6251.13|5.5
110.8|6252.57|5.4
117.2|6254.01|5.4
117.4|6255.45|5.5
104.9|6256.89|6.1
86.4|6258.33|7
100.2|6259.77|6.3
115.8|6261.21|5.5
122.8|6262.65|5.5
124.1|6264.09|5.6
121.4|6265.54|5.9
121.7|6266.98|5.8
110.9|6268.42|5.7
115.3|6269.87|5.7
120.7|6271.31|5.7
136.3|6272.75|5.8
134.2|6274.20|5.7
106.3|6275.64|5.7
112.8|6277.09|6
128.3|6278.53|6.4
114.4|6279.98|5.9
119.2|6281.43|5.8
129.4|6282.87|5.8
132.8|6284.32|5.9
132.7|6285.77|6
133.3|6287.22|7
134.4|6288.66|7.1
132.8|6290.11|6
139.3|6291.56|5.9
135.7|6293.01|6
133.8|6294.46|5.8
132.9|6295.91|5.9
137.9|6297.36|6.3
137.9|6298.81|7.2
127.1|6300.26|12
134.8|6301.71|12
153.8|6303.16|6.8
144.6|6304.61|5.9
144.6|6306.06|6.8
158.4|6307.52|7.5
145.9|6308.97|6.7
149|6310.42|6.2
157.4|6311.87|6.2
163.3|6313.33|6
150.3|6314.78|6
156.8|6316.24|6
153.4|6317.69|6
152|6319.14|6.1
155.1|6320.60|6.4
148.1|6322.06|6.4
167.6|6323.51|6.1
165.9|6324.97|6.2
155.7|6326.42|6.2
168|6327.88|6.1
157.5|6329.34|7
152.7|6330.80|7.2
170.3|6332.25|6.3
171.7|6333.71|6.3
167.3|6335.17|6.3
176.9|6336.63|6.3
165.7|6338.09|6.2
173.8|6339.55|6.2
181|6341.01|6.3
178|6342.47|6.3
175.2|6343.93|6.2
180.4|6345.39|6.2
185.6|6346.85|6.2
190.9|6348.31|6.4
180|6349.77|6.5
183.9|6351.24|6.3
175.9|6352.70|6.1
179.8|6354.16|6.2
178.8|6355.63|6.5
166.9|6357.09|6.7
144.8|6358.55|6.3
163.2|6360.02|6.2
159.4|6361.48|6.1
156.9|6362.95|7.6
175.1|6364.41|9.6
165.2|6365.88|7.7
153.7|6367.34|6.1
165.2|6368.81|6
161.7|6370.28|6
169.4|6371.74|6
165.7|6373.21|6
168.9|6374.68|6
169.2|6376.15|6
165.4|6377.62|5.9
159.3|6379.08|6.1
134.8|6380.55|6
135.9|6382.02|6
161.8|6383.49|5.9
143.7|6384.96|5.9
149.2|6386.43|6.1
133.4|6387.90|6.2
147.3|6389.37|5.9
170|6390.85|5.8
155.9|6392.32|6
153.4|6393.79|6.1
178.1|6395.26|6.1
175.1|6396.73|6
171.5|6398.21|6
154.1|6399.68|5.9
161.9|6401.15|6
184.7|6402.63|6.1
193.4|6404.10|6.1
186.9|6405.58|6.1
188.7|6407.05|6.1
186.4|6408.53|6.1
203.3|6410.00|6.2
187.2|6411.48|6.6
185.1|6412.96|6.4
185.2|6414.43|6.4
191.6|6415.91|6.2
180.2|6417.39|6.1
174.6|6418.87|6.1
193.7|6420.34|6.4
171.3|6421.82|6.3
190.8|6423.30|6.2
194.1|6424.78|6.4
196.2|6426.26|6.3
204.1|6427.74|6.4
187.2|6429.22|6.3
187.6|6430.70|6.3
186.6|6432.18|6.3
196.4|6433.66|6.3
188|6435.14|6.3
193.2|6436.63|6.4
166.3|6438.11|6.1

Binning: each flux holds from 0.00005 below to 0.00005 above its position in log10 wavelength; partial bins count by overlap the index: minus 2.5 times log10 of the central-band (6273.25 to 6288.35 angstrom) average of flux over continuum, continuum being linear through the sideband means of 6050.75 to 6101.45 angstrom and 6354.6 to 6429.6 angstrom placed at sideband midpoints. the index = 0.32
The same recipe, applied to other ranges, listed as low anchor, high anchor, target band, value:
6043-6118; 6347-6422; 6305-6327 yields 0.09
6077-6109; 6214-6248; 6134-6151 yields -0.20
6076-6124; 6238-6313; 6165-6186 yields 0.23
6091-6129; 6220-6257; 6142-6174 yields 0.04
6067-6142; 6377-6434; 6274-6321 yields 0.22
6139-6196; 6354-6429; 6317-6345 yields -0.04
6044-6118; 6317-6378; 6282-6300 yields 0.23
